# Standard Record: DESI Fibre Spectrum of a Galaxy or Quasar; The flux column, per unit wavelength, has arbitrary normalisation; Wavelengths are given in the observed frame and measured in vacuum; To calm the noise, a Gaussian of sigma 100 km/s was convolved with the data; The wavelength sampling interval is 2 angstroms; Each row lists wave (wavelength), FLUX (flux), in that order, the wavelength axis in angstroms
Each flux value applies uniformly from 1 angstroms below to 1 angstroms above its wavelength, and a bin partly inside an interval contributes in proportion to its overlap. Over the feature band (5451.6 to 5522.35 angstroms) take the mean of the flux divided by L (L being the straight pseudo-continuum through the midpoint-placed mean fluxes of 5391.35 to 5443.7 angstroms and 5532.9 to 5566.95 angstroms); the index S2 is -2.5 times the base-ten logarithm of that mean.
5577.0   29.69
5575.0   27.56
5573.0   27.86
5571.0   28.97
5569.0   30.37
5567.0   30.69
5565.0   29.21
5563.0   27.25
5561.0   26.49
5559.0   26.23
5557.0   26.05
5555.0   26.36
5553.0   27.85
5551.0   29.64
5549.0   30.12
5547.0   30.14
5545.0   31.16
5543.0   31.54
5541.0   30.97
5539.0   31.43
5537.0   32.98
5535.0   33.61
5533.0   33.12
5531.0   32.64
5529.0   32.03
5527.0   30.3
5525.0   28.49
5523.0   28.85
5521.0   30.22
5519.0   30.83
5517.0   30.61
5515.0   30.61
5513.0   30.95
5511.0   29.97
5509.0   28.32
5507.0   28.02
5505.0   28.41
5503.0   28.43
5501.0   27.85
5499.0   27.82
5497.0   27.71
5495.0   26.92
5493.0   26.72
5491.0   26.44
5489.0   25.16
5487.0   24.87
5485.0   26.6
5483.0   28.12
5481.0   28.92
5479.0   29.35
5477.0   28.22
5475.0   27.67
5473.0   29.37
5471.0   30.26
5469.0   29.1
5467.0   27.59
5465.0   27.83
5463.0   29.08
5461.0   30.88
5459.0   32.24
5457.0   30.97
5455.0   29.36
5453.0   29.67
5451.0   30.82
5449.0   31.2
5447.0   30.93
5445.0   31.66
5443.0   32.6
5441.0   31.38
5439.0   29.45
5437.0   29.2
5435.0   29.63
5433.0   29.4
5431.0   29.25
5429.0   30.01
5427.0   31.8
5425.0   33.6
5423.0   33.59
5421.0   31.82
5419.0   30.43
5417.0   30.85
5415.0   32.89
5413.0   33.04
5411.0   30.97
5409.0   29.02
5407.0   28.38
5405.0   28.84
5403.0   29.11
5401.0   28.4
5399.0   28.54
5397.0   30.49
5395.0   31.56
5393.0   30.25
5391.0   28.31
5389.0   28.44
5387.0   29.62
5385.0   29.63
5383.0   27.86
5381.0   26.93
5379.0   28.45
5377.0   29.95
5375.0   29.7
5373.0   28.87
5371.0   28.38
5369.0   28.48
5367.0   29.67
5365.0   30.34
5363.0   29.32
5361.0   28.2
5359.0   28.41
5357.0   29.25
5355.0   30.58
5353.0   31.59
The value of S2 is 0.05 mag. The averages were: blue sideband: 30.5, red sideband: 29.6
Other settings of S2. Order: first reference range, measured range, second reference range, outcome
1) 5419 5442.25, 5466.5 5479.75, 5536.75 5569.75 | 0.05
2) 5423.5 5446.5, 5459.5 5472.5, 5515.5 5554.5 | 0.06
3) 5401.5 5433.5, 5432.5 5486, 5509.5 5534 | 0.04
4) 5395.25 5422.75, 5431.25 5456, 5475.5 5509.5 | -0.05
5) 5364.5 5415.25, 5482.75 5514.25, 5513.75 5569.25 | 0.08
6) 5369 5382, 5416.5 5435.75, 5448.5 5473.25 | -0.06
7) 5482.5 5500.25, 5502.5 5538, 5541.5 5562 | -0.11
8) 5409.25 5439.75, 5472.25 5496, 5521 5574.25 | 0.12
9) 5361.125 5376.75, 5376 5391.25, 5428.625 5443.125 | 0.03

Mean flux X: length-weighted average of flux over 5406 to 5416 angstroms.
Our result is 30.9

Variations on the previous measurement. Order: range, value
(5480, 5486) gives 27.9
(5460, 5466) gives 29.3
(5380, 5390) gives 28.5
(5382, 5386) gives 28.7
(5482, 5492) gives 26.2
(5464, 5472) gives 28.7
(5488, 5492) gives 25.8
